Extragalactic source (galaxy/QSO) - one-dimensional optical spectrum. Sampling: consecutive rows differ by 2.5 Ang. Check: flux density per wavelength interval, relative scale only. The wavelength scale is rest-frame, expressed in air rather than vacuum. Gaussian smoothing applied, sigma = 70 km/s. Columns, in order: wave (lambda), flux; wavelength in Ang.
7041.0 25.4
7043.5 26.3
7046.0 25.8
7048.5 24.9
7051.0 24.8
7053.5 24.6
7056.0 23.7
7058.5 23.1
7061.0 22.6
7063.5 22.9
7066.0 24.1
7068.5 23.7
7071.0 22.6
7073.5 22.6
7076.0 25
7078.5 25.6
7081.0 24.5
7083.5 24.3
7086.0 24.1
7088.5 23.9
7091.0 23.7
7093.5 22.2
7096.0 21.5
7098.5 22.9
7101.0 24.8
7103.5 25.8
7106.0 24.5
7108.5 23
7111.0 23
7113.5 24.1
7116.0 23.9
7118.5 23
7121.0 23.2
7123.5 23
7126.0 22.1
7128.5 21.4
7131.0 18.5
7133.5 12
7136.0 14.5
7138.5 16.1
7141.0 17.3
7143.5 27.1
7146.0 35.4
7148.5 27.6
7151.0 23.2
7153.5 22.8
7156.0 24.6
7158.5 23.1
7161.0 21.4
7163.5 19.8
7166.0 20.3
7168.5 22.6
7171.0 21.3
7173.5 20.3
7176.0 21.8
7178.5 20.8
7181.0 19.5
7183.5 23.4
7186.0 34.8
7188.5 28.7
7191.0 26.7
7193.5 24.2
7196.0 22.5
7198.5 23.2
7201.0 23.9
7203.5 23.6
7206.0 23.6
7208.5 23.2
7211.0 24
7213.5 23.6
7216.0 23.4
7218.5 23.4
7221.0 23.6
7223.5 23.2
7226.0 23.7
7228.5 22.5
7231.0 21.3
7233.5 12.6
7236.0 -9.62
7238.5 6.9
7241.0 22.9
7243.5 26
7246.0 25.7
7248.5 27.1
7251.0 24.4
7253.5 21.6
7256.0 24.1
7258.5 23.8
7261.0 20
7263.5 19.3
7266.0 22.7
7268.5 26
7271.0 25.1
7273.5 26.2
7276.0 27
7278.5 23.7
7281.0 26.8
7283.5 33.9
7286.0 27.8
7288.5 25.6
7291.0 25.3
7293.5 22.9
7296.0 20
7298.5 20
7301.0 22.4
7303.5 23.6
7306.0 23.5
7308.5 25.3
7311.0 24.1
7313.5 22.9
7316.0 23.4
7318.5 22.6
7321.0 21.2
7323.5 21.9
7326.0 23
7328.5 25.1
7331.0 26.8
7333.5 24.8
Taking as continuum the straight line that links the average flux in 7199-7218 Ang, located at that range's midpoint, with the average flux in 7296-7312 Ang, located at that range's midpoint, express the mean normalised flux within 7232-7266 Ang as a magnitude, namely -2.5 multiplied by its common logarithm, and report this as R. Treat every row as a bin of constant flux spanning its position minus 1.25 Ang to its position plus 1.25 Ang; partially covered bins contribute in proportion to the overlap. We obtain 0.22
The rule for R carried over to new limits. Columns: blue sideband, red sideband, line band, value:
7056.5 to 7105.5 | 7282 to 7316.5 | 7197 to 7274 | 0.12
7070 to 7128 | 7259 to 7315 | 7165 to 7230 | 0.02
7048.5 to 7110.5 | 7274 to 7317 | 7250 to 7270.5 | 0.08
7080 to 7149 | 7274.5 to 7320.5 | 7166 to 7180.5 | 0.10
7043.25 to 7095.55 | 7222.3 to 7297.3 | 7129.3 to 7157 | 0.08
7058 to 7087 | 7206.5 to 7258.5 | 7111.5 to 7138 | 0.12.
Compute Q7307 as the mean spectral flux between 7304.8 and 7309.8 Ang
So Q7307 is 24.4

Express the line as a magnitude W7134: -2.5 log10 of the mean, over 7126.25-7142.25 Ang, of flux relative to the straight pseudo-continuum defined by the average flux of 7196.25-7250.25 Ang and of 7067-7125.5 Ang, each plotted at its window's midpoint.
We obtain 0.32 mag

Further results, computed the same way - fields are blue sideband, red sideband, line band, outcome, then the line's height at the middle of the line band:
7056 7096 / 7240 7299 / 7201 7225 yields 0.03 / 24.3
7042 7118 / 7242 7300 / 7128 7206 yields 0.07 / 24.2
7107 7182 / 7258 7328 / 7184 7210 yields -0.12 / 22.6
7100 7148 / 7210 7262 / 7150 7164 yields -0.04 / 21.8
